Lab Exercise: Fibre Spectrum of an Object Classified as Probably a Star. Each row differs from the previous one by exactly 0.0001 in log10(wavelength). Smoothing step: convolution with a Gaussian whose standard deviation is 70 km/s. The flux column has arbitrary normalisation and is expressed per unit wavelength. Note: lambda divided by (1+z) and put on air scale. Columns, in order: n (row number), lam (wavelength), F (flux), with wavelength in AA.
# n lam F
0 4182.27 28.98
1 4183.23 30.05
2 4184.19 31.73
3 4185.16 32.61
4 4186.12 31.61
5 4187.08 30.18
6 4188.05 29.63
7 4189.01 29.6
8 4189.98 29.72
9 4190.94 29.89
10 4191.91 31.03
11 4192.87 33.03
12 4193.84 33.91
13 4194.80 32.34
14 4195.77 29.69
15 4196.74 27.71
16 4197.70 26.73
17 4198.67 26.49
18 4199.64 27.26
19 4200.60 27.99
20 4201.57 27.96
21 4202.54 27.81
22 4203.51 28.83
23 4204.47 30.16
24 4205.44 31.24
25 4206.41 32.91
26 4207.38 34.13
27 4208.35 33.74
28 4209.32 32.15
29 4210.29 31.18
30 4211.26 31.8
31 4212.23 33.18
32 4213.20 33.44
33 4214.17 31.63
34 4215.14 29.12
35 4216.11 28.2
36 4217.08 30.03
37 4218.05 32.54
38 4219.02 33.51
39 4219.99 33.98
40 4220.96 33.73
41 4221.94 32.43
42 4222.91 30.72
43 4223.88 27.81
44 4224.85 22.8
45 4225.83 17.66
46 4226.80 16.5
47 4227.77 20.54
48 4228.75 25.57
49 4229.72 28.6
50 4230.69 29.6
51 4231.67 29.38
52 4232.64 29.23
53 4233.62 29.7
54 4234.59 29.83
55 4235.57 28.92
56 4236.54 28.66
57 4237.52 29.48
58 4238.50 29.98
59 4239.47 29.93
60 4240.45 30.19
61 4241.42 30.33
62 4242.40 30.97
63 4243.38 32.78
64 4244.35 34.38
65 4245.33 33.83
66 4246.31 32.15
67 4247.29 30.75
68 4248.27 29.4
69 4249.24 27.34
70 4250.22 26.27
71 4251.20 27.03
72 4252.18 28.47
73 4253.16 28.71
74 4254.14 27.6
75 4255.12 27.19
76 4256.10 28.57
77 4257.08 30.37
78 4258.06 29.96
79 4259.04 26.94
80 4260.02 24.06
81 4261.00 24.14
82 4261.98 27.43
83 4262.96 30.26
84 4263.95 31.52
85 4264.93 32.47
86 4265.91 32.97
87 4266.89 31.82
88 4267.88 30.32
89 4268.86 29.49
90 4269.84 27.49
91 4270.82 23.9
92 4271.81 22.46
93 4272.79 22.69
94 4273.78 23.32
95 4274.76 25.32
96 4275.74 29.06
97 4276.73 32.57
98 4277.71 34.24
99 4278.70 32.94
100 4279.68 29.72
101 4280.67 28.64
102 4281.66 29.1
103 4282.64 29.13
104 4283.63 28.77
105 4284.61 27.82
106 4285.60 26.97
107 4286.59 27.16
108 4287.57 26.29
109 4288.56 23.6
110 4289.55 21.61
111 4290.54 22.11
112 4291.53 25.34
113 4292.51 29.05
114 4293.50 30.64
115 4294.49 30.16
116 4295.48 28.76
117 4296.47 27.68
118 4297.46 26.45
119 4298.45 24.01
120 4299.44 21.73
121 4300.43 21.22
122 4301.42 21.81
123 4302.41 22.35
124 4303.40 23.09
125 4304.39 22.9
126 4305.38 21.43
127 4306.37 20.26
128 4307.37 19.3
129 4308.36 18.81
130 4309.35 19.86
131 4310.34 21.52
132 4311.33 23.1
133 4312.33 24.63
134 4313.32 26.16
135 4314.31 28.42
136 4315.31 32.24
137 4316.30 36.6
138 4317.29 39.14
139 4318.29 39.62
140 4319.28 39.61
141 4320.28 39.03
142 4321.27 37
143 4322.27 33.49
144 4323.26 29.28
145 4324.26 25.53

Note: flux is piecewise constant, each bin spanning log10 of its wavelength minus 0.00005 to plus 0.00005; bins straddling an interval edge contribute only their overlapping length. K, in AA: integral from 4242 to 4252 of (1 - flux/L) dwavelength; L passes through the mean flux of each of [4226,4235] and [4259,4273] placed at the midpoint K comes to -1.25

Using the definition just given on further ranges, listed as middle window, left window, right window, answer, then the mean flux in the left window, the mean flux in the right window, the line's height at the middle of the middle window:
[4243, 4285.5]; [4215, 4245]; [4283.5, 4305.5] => -3.0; 29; 25.3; 27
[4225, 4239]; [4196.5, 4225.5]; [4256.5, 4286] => 1.5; 30.3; 28.5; 29.7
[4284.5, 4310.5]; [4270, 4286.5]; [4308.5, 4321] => 4.6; 27.9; 30.6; 29.3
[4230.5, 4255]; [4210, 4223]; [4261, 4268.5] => 1.1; 31.9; 30.5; 31.1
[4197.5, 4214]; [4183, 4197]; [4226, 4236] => -0.8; 30.9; 26.5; 29.2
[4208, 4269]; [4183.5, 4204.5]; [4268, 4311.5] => -3.4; 29.8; 25.6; 27.9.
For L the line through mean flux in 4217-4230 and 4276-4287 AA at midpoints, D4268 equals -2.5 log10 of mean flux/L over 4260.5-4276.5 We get 0.05 mag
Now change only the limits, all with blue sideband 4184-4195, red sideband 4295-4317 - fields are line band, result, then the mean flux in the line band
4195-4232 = 0.02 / 29.2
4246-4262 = -0.02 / 28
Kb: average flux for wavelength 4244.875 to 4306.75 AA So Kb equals 27.3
